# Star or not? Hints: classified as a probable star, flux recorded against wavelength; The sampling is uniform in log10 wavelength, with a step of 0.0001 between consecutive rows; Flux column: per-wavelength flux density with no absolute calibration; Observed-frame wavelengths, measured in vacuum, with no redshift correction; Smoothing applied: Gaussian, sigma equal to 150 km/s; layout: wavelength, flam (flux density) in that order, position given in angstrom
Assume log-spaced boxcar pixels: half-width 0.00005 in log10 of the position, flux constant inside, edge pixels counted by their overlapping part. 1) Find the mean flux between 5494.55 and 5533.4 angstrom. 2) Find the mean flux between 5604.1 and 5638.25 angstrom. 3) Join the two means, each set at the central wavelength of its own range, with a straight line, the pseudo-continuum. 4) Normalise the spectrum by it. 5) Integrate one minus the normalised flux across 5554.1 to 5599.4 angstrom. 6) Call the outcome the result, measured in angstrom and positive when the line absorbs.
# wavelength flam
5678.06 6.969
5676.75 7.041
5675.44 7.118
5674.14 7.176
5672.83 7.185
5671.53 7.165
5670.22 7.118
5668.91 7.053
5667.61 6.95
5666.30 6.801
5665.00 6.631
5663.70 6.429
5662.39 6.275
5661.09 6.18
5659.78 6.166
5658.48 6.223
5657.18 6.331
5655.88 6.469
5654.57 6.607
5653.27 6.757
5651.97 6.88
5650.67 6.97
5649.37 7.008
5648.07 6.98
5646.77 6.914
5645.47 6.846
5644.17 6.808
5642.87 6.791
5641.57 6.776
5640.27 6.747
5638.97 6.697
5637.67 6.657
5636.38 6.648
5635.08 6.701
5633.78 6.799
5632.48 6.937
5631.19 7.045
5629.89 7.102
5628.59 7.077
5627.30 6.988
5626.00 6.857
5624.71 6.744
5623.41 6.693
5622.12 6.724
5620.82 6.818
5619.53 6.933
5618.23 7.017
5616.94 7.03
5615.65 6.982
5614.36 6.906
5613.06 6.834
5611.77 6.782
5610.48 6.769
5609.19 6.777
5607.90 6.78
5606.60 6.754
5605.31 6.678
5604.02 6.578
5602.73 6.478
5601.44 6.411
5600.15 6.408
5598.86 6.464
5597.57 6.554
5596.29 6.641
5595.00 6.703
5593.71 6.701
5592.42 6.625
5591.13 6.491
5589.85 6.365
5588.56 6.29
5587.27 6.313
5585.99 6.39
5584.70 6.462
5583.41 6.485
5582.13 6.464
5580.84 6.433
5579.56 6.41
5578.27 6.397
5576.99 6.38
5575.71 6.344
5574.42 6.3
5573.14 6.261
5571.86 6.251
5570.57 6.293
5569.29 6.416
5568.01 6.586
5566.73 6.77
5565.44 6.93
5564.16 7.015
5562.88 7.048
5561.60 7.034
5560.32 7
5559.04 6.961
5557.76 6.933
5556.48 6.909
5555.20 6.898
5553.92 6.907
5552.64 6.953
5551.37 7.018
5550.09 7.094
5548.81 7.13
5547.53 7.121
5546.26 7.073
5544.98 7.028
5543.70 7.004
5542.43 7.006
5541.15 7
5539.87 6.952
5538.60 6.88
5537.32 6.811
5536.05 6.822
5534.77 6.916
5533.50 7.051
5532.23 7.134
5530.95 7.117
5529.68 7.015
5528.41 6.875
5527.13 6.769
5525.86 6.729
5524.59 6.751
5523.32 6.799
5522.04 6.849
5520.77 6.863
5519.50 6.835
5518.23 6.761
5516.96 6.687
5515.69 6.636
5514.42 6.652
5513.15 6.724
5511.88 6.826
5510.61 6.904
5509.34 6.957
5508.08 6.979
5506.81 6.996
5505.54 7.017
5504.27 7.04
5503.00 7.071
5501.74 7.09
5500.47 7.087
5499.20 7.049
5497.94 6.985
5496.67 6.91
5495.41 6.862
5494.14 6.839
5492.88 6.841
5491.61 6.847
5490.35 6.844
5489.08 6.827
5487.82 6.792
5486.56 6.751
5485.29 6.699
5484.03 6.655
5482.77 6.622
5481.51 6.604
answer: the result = 1.8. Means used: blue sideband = 6.9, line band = 6.59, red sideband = 6.84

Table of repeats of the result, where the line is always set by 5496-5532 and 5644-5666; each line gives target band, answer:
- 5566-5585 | 1.00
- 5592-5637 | -0.50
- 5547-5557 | -0.27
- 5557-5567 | -0.25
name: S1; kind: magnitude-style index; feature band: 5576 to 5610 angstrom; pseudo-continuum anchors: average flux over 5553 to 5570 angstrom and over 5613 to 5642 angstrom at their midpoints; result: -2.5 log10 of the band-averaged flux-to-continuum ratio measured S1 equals 0.06 mag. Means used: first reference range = 6.88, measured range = 6.52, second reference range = 6.86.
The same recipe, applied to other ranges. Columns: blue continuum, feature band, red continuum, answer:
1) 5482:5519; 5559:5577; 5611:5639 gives 0.04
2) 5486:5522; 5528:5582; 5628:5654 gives 0.01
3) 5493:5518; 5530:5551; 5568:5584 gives -0.06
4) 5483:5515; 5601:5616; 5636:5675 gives 0.01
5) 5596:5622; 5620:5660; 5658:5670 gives -0.02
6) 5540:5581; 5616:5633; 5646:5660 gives -0.03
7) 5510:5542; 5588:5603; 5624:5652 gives 0.06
